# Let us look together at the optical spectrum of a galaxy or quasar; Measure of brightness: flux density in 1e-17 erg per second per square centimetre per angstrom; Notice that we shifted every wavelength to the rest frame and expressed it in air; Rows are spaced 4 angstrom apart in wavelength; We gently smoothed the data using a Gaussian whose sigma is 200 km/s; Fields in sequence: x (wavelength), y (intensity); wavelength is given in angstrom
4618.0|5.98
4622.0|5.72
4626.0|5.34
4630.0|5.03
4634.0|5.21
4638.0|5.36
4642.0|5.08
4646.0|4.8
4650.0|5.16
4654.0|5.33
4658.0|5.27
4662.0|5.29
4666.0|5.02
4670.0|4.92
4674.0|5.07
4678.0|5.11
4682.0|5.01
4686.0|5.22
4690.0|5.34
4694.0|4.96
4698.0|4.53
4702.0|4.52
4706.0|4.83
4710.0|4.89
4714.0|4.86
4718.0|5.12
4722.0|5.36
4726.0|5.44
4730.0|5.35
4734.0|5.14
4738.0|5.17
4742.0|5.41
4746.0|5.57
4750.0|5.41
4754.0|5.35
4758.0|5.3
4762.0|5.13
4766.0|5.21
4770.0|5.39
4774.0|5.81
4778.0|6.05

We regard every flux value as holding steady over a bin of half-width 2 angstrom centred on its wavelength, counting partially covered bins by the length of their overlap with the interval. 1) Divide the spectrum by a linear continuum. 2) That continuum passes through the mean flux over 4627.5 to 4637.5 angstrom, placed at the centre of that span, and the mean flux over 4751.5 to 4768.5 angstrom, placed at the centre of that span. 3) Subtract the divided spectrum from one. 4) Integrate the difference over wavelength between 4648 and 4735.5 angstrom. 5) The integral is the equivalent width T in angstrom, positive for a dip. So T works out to 2.2 angstrom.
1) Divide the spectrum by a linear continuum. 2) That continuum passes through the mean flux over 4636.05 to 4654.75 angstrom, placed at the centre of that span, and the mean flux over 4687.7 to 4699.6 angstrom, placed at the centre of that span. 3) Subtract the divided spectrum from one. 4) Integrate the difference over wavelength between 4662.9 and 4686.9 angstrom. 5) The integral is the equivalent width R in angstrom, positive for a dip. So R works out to -0.2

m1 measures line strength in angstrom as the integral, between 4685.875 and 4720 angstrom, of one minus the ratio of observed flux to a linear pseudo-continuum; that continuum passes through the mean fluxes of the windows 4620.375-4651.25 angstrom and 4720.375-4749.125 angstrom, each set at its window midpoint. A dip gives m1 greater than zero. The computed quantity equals 2.59 angstrom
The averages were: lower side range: 5.21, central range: 4.9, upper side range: 5.35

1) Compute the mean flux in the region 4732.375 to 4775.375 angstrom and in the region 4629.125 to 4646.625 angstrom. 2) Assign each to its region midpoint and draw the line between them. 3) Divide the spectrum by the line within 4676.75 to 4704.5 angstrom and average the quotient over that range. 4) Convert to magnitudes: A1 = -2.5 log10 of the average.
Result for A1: 0.06 mag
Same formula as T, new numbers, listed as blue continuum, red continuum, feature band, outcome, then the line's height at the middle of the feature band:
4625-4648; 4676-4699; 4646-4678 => -0.24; 5.09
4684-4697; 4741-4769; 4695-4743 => 1.64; 5.22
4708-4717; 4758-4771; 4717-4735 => -1.11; 4.99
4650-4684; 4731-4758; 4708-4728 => 0.51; 5.27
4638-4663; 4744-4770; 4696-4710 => 1.56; 5.25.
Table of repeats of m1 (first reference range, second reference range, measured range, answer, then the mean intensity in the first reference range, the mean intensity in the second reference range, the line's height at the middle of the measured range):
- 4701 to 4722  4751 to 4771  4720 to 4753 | -1.7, 4.91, 5.28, 5.09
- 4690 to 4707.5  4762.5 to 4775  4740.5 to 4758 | -0.6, 4.78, 5.4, 5.23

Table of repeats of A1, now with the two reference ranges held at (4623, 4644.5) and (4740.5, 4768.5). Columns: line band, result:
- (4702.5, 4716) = 0.10 mag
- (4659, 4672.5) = 0.03 mag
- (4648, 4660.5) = 0.00 mag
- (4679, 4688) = 0.03 mag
